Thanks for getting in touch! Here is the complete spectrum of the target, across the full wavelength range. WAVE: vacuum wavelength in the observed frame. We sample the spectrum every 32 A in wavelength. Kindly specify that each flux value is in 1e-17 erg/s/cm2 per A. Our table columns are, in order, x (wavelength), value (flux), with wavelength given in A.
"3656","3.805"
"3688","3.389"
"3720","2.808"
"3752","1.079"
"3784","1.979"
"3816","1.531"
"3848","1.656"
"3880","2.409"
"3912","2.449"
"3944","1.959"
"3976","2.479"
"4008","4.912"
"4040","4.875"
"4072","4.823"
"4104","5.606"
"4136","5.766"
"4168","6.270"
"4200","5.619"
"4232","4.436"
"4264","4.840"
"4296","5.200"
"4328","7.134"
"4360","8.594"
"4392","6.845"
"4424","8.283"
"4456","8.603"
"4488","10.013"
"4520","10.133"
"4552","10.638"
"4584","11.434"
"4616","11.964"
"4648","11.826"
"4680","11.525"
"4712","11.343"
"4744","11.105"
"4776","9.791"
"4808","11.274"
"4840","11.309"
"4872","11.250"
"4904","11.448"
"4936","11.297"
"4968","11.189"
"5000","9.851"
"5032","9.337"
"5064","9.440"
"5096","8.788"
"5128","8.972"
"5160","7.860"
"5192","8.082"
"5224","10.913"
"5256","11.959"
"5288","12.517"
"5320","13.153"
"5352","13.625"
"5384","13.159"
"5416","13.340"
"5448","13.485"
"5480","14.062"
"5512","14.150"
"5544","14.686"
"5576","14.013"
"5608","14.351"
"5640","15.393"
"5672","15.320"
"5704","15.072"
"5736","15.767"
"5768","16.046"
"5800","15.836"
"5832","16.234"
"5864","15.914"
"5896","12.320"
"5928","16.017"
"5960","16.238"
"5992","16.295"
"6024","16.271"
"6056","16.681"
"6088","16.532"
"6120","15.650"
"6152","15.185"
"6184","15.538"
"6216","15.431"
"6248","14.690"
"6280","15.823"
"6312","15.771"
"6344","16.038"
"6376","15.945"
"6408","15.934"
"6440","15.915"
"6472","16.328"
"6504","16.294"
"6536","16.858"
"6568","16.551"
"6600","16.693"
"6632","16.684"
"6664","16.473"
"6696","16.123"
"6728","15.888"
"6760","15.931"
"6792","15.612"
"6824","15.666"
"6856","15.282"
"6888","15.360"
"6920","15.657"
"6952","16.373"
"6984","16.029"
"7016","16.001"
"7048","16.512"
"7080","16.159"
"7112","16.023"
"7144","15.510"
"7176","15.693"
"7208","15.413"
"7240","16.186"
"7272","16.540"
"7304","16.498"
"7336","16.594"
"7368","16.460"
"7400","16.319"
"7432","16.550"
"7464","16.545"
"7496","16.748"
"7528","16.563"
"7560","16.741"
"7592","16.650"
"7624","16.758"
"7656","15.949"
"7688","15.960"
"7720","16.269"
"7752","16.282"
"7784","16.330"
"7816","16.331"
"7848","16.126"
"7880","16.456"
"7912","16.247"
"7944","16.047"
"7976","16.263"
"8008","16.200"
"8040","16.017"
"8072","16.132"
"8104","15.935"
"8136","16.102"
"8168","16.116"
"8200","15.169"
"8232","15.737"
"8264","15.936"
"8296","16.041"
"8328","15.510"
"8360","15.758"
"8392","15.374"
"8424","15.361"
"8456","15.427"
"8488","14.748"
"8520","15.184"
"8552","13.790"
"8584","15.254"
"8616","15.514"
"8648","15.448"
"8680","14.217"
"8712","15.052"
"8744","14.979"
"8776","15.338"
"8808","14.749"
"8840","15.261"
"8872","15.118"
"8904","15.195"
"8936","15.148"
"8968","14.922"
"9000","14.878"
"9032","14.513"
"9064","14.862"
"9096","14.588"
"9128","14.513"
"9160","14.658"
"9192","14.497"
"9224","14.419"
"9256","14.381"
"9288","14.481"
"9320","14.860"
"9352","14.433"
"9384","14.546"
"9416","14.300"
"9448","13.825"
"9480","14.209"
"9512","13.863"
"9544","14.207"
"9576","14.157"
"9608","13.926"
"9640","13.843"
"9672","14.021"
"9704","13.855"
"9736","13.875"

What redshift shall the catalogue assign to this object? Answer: 0.00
